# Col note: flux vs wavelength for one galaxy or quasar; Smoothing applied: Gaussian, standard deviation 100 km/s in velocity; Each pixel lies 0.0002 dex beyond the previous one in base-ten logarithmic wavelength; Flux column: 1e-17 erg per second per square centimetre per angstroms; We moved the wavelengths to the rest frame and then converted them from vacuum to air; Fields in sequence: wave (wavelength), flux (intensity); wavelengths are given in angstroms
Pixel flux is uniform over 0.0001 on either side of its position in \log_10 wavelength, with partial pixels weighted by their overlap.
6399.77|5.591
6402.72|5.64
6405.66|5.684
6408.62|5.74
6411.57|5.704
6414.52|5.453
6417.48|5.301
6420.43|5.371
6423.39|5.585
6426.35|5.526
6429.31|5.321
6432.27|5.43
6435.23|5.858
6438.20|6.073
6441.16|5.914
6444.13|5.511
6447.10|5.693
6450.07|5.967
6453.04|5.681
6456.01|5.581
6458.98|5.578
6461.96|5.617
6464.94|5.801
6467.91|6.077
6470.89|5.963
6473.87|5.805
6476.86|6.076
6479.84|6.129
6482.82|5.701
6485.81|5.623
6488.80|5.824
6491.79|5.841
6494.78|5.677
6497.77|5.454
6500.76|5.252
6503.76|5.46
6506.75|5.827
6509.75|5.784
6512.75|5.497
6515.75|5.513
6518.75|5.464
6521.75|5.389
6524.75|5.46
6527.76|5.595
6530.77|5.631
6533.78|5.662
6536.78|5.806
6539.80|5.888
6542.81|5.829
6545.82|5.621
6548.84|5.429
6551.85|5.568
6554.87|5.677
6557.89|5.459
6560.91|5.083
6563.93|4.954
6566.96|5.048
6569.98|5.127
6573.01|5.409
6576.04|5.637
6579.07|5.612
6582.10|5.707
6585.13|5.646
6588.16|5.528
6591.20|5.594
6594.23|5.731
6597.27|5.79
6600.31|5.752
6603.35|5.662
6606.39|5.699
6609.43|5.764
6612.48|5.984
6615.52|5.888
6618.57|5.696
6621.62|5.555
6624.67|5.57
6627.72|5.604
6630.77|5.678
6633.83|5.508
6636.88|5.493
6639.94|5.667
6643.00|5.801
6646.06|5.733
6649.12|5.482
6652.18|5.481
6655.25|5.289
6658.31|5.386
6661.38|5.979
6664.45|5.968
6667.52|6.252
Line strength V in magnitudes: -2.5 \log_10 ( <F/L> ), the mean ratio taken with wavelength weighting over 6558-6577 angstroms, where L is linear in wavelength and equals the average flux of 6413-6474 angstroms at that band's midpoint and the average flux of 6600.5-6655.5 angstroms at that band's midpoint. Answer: 0.09 mag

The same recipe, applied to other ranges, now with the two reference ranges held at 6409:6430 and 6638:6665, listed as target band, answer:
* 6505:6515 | -0.027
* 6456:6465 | -0.023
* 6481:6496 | -0.041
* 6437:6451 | -0.061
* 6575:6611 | -0.017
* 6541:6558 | -0.010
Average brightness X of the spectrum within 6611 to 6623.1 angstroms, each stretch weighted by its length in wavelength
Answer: 5.78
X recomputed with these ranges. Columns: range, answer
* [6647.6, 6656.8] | 5.42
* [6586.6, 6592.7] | 5.56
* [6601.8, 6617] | 5.8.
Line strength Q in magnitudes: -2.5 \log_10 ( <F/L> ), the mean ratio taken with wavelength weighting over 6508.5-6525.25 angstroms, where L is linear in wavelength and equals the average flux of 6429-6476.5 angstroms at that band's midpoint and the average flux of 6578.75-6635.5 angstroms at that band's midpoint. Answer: 0.040 mag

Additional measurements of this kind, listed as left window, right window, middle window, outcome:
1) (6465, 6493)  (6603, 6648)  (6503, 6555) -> 0.04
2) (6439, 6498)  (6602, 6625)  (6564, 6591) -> 0.06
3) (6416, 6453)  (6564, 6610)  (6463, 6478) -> -0.06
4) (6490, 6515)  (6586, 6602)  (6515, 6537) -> 0.01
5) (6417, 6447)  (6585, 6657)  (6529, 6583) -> 0.02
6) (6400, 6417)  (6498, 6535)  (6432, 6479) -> -0.04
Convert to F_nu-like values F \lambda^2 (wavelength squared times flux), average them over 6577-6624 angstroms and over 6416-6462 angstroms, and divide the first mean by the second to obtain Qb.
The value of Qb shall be 1.07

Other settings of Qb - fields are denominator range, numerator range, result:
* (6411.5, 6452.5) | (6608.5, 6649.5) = 1.07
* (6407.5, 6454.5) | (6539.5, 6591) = 1.01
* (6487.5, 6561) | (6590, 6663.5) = 1.04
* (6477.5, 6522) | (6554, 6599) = 0.99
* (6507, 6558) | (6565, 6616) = 1.02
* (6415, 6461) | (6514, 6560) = 1.03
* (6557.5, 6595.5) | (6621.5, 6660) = 1.05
